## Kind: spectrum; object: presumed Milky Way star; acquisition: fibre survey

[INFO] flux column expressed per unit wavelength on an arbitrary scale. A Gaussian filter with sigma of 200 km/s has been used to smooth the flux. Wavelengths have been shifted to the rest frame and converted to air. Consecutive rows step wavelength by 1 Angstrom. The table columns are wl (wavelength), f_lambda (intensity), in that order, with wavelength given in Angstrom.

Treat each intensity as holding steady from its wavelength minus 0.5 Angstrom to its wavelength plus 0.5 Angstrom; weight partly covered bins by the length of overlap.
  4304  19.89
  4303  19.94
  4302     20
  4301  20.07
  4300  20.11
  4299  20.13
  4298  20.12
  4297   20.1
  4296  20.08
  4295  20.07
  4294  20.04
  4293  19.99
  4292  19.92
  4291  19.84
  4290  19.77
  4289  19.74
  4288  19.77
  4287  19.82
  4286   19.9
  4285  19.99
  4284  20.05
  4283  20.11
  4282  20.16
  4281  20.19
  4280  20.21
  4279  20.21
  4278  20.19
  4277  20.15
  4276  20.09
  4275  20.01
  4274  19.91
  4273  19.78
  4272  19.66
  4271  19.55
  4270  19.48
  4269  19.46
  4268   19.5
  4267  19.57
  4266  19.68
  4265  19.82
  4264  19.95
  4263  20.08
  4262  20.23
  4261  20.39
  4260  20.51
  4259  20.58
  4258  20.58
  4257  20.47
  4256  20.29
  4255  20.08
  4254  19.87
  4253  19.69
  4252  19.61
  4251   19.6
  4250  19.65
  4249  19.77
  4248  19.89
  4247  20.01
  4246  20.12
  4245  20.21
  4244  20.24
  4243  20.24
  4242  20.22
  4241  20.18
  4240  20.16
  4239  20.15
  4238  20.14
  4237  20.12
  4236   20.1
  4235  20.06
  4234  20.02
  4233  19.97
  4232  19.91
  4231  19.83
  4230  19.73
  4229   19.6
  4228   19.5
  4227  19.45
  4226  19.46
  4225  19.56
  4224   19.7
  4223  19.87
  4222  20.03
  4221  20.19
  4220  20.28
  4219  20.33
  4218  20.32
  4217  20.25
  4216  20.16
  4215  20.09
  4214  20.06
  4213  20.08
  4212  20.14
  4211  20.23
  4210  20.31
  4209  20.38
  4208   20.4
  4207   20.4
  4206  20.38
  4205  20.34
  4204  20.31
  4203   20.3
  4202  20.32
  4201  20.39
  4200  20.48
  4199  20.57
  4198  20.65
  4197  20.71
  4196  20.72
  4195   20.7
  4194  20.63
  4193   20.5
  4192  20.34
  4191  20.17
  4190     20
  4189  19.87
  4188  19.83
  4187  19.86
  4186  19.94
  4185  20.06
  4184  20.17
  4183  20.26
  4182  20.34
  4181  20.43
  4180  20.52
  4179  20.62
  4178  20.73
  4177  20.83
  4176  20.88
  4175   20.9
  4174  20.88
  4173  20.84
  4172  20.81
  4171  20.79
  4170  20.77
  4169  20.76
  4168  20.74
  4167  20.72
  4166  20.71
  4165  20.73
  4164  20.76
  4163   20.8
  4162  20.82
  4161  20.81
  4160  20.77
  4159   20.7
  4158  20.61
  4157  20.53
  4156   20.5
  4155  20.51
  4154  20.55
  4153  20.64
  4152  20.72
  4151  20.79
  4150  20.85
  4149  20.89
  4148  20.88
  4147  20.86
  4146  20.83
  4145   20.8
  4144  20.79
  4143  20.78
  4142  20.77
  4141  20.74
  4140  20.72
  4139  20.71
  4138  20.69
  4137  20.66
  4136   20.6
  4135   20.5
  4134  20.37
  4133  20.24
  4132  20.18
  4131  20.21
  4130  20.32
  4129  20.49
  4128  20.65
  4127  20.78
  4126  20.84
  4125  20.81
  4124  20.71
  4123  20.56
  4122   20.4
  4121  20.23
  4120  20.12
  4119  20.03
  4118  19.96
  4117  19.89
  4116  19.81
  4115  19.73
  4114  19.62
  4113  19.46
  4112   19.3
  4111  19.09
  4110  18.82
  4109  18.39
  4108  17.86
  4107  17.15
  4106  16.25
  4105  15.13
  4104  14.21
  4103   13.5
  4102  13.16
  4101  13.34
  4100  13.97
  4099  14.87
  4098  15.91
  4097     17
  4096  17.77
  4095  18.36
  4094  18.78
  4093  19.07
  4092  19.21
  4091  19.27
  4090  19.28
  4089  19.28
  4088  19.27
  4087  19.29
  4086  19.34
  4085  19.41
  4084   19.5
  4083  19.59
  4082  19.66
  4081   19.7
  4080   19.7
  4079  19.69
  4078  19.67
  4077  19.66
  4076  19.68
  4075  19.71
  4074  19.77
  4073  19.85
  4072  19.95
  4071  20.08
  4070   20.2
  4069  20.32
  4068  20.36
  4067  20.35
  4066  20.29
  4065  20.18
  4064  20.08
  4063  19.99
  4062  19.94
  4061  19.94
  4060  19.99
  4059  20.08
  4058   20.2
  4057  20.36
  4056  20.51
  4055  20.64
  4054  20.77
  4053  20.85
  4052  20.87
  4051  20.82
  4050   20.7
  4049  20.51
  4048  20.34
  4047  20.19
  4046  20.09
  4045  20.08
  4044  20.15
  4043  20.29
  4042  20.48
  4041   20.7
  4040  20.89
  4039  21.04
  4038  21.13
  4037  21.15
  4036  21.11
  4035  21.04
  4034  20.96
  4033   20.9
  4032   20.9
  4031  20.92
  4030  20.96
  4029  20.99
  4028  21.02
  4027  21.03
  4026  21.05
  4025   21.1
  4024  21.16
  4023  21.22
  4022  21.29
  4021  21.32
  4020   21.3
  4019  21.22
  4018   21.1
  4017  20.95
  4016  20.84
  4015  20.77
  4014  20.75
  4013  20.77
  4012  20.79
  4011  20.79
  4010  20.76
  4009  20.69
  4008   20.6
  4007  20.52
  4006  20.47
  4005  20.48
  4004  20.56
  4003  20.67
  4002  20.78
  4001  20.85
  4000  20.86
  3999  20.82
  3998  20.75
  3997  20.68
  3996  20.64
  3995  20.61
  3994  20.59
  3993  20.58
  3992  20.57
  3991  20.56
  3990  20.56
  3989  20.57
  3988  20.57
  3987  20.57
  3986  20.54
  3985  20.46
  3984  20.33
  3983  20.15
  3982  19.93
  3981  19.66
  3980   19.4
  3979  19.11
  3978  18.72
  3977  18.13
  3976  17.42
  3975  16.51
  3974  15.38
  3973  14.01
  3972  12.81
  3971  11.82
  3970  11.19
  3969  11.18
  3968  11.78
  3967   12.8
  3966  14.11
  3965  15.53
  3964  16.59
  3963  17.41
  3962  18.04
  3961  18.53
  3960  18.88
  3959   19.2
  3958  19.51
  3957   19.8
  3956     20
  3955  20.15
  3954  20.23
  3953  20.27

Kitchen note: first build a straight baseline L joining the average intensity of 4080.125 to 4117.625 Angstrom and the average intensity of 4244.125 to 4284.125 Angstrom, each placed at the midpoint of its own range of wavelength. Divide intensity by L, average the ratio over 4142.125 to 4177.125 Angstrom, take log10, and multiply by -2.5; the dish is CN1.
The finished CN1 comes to -0.11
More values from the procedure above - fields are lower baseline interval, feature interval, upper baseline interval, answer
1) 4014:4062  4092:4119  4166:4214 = 0.18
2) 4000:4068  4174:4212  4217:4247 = -0.01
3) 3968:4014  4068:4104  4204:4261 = 0.06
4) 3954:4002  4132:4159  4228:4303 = -0.07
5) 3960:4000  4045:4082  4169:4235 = -0.07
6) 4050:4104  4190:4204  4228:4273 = -0.04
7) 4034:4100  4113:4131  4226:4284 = -0.02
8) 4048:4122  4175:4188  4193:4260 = -0.03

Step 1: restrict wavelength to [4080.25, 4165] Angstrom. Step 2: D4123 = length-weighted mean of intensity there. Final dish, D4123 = 19.4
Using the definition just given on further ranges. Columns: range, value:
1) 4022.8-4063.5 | 20.7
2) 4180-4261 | 20.1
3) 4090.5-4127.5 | 18.2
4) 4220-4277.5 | 19.9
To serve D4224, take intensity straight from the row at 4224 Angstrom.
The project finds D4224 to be 19.7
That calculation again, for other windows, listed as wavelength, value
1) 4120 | 20.12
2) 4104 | 14.21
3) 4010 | 20.76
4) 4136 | 20.6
